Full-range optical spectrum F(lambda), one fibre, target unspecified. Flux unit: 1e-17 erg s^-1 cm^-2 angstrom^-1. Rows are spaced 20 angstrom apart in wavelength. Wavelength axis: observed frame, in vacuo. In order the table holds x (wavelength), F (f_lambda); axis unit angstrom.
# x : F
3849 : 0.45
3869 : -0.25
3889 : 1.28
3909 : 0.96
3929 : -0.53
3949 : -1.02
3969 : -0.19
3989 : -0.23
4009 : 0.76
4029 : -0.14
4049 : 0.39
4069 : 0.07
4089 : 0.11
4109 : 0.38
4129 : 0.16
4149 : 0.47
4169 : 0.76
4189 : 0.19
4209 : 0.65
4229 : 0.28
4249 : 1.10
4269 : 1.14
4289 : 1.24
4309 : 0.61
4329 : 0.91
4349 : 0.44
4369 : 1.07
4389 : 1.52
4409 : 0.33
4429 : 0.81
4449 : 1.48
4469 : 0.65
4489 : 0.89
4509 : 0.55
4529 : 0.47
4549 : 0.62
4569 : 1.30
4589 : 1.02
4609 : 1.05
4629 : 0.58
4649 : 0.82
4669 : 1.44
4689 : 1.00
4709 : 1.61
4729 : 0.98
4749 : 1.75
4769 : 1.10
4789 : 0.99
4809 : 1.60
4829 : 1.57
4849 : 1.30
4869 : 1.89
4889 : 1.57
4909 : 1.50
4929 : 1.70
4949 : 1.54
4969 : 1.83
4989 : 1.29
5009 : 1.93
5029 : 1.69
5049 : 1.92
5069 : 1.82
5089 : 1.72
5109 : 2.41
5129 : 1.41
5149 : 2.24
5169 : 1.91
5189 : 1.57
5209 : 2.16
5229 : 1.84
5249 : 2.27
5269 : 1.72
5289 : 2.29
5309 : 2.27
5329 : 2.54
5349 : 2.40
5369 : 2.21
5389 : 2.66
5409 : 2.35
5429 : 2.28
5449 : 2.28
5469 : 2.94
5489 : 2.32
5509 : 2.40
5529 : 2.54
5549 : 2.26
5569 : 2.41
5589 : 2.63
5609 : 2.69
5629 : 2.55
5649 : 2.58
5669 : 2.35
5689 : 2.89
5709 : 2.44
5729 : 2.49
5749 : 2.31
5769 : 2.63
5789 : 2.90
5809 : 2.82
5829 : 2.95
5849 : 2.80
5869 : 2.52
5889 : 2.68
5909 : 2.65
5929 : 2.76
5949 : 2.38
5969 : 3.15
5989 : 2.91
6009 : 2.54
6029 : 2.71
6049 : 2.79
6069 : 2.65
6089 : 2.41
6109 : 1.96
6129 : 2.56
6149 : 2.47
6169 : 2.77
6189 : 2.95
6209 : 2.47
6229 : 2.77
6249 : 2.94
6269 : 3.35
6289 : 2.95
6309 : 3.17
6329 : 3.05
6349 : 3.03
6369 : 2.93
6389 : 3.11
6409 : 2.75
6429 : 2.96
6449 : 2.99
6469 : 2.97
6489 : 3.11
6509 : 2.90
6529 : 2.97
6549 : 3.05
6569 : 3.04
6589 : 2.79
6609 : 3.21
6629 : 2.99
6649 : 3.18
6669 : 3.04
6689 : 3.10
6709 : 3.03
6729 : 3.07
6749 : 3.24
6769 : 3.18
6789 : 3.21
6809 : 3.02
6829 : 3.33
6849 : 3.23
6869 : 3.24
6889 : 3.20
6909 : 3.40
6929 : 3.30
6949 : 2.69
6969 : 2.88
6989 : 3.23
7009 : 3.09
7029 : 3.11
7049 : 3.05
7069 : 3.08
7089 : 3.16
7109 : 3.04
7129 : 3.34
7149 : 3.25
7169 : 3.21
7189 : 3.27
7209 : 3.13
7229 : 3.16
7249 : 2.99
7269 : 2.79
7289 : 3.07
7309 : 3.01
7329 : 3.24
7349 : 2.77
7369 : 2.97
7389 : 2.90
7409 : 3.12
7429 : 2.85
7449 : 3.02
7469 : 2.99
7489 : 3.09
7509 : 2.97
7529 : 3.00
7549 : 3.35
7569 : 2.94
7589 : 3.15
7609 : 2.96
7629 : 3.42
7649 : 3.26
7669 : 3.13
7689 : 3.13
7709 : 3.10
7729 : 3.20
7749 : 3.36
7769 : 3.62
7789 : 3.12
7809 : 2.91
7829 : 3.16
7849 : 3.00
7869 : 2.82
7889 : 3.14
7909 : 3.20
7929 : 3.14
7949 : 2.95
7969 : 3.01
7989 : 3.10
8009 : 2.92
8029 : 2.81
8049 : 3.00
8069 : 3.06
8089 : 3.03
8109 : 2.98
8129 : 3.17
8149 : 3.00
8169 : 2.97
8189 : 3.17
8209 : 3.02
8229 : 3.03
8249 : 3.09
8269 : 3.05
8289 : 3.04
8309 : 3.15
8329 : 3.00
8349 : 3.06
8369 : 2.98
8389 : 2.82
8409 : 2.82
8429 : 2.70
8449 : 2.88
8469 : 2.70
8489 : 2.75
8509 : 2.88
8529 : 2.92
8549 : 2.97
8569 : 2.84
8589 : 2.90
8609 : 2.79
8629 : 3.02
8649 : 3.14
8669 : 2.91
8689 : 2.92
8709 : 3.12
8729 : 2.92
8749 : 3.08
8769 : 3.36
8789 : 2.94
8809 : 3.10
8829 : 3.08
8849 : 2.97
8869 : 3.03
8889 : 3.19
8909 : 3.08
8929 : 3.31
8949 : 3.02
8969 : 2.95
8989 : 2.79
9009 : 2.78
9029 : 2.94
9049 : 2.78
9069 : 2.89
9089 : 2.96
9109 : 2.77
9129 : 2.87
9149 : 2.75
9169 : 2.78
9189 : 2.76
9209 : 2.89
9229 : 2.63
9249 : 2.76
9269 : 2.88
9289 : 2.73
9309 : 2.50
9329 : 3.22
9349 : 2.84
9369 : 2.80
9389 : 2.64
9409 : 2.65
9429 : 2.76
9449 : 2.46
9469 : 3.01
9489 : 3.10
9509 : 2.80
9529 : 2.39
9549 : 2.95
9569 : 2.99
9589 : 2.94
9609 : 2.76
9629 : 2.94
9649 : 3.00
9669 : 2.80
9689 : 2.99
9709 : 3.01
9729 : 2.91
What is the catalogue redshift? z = 0.179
